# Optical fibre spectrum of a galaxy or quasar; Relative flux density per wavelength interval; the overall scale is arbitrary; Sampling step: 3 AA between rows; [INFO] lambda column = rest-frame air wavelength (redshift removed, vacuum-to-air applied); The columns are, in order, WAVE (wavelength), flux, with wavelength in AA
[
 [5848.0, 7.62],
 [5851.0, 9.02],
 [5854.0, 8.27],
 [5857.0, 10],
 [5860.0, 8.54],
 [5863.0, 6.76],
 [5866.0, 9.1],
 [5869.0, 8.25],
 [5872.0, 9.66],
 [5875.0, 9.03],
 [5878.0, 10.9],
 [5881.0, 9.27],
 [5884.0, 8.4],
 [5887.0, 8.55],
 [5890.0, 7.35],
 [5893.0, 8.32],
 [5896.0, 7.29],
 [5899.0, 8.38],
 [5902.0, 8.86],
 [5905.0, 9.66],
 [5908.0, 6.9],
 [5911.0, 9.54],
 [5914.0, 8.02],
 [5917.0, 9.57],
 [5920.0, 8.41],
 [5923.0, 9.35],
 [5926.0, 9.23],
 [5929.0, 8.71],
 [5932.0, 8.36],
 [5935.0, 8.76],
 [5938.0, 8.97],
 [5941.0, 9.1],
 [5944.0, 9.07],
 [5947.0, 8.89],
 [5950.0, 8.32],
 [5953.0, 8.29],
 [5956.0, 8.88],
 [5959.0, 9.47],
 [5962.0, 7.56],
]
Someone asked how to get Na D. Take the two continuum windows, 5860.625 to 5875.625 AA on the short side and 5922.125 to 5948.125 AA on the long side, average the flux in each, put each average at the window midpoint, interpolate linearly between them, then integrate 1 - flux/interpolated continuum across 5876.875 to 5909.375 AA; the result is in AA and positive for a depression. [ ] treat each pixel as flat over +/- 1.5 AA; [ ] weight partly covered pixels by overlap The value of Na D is 0.6 AA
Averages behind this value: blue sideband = 8.53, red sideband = 8.93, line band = 8.51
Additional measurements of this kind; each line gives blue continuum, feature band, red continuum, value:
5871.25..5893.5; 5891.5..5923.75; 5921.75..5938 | 1.28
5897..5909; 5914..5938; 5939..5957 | -0.68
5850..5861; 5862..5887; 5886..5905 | -0.95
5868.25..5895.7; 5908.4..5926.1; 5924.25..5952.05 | -0.12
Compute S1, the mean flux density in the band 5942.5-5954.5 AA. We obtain 8.64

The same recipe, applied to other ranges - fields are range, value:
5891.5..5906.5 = 8.5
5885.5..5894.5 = 8.07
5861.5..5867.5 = 7.93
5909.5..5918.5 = 9.04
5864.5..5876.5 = 9.01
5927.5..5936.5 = 8.61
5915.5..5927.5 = 9.14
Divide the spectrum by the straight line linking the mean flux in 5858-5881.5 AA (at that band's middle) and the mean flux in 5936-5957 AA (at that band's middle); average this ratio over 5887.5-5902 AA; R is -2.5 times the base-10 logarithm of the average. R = 0.12 mag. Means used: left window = 8.95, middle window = 7.99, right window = 8.79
